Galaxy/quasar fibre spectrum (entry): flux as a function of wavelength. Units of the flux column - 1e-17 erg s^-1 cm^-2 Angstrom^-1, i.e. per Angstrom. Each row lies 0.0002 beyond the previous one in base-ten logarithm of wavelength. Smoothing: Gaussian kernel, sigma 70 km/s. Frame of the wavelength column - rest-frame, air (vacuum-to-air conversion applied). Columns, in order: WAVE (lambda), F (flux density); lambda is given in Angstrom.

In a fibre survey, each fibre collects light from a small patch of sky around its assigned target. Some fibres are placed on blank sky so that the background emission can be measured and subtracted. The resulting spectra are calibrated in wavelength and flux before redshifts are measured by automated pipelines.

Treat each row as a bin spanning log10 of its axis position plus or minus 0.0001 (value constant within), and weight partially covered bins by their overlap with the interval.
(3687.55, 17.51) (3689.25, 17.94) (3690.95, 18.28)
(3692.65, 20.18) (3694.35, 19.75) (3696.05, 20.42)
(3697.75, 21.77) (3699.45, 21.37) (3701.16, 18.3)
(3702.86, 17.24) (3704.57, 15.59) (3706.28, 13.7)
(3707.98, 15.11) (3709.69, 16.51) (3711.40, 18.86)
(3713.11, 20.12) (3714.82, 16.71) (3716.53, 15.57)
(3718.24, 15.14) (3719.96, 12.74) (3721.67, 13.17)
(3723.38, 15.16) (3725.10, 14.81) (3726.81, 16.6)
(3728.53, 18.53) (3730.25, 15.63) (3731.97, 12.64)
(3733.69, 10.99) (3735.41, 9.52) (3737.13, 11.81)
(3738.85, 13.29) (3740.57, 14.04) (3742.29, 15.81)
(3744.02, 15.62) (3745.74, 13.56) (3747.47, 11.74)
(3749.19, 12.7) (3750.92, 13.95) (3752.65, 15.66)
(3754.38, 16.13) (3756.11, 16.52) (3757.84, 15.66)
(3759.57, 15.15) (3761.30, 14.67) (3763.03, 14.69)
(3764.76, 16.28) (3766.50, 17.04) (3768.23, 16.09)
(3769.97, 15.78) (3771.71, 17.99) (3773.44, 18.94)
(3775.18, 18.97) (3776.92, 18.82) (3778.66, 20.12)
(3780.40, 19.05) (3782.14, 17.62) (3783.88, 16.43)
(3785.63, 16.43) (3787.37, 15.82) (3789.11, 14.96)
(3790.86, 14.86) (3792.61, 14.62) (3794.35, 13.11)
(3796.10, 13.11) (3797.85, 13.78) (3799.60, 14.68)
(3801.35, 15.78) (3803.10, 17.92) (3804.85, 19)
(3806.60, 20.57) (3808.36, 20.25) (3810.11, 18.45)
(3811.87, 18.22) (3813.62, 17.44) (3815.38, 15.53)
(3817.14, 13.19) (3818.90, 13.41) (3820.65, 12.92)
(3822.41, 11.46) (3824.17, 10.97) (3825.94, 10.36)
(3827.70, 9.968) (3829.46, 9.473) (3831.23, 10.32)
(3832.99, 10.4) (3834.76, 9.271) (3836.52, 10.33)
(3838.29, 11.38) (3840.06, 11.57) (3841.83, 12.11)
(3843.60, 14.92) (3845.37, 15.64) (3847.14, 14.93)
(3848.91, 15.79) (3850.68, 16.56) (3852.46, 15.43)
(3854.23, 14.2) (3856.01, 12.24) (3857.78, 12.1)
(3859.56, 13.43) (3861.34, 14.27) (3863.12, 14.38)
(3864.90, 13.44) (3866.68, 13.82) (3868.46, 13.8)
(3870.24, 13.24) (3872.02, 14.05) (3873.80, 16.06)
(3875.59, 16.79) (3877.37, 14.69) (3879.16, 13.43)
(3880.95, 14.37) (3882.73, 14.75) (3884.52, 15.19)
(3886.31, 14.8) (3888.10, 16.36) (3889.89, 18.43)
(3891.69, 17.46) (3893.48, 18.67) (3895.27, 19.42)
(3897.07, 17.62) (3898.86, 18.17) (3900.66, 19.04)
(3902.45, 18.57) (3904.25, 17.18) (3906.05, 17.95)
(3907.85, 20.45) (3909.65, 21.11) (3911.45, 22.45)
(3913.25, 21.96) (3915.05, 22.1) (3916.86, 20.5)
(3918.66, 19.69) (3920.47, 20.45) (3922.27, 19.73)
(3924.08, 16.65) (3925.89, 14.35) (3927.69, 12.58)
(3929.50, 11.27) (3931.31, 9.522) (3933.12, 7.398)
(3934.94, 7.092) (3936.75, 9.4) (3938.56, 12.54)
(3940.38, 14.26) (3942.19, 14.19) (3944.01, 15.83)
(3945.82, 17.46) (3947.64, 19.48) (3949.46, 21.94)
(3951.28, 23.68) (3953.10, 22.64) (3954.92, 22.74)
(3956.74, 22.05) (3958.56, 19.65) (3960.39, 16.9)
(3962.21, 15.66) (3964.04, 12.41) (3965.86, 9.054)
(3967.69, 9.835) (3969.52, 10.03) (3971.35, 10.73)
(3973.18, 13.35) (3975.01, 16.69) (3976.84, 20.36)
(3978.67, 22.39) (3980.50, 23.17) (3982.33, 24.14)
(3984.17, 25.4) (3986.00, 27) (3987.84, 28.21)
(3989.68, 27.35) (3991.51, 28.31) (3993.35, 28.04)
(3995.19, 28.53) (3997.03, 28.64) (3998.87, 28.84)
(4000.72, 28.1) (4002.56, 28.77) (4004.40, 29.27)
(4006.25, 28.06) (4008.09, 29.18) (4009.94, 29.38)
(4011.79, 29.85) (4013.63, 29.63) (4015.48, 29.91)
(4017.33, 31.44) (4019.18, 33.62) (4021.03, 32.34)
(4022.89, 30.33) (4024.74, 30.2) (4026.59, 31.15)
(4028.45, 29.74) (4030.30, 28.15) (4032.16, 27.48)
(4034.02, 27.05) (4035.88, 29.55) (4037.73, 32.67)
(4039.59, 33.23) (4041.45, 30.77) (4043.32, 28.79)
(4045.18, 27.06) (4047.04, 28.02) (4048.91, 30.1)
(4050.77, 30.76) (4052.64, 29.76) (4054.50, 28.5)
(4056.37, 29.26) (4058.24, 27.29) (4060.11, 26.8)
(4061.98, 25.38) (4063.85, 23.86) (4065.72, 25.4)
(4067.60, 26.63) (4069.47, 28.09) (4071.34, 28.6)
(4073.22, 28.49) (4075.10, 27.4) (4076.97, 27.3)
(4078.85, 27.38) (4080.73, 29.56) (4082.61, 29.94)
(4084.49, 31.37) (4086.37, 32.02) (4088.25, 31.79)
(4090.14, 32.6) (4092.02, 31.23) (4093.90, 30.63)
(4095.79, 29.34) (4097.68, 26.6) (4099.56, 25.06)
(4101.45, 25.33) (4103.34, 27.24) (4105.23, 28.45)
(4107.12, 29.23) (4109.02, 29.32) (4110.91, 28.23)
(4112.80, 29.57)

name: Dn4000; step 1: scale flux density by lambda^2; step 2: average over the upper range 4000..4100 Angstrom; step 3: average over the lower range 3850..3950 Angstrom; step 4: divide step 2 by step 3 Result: 1.98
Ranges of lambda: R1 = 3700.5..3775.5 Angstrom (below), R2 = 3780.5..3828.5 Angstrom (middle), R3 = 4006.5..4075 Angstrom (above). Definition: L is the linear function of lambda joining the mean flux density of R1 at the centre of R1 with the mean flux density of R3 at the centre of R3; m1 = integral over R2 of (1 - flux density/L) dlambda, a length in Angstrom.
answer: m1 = 7.82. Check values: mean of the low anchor 15.3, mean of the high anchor 29.1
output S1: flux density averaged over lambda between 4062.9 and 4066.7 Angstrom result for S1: 24.6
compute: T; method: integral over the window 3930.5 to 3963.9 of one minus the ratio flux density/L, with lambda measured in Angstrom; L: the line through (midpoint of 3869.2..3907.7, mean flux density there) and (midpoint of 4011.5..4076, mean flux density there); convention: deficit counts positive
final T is 8.19 Angstrom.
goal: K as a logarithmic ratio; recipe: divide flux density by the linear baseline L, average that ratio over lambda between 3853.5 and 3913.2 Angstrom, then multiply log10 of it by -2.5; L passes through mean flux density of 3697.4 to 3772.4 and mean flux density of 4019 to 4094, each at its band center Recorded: 0.32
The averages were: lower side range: 15.4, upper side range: 29.2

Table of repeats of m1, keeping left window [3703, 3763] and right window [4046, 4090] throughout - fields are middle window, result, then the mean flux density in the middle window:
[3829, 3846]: 6.7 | 11.5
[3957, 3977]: 8.4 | 14.1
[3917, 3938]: 8.3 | 13.7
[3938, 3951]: 3.6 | 17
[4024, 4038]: -1.2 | 29.4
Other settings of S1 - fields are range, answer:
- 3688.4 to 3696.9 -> 19.3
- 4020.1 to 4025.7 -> 31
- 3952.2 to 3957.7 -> 22.5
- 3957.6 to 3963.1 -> 17.5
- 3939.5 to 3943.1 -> 14.2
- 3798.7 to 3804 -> 16.1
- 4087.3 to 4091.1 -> 32.2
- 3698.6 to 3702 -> 19.8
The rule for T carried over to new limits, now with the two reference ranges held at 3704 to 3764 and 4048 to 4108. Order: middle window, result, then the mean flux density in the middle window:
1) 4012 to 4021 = -1.8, 31.2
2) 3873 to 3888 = 4.0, 15.1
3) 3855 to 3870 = 4.9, 13.4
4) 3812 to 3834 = 7.2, 12.3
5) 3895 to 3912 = 1.9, 19.1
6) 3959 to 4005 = 6.0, 21.6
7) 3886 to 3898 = 1.9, 17.7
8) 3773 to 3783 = -1.4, 18.9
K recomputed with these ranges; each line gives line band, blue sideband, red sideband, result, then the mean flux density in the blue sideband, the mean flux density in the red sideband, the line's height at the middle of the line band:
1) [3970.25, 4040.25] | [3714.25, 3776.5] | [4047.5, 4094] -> -0.050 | 15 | 28.8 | 26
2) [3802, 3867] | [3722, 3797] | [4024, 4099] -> 0.315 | 15.4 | 29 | 18.7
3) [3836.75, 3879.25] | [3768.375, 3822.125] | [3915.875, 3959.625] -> 0.175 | 16.5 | 16.5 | 16.5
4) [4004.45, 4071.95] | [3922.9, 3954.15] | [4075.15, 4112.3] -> -0.221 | 14.8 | 29.1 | 24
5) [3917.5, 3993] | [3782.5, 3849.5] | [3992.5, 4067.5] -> 0.341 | 14.2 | 29.1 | 23.9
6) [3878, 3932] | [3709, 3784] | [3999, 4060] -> 0.318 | 15.6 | 29.6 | 23.5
